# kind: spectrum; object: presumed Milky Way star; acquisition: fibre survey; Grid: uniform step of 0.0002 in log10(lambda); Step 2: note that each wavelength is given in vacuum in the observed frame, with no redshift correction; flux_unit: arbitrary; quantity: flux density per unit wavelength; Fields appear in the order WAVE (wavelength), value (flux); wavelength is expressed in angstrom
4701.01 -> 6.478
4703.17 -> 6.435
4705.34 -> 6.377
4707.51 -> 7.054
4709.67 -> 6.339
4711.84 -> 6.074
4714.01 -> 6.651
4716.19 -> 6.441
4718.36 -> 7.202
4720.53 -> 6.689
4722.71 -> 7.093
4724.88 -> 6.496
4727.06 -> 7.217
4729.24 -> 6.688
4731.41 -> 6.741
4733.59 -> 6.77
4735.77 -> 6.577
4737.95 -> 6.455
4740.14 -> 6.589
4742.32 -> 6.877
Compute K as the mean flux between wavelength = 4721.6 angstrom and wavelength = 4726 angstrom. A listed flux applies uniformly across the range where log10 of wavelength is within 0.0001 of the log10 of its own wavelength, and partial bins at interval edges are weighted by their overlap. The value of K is 6.79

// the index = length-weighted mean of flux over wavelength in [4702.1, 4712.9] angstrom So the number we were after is 6.46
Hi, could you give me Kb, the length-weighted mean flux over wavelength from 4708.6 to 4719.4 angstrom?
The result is 6.54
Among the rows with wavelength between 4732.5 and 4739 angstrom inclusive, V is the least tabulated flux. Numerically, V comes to 6.455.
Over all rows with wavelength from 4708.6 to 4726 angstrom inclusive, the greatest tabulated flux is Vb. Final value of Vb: 7.202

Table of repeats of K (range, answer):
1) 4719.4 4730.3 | 6.84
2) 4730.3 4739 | 6.64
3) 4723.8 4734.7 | 6.78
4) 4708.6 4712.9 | 6.21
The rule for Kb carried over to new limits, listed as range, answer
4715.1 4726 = 6.78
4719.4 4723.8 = 6.9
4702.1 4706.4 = 6.4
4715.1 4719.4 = 6.81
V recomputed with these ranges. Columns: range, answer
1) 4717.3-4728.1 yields 6.496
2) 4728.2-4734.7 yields 6.688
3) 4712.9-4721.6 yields 6.441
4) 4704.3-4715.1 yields 6.074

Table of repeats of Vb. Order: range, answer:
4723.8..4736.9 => 7.217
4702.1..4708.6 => 7.054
